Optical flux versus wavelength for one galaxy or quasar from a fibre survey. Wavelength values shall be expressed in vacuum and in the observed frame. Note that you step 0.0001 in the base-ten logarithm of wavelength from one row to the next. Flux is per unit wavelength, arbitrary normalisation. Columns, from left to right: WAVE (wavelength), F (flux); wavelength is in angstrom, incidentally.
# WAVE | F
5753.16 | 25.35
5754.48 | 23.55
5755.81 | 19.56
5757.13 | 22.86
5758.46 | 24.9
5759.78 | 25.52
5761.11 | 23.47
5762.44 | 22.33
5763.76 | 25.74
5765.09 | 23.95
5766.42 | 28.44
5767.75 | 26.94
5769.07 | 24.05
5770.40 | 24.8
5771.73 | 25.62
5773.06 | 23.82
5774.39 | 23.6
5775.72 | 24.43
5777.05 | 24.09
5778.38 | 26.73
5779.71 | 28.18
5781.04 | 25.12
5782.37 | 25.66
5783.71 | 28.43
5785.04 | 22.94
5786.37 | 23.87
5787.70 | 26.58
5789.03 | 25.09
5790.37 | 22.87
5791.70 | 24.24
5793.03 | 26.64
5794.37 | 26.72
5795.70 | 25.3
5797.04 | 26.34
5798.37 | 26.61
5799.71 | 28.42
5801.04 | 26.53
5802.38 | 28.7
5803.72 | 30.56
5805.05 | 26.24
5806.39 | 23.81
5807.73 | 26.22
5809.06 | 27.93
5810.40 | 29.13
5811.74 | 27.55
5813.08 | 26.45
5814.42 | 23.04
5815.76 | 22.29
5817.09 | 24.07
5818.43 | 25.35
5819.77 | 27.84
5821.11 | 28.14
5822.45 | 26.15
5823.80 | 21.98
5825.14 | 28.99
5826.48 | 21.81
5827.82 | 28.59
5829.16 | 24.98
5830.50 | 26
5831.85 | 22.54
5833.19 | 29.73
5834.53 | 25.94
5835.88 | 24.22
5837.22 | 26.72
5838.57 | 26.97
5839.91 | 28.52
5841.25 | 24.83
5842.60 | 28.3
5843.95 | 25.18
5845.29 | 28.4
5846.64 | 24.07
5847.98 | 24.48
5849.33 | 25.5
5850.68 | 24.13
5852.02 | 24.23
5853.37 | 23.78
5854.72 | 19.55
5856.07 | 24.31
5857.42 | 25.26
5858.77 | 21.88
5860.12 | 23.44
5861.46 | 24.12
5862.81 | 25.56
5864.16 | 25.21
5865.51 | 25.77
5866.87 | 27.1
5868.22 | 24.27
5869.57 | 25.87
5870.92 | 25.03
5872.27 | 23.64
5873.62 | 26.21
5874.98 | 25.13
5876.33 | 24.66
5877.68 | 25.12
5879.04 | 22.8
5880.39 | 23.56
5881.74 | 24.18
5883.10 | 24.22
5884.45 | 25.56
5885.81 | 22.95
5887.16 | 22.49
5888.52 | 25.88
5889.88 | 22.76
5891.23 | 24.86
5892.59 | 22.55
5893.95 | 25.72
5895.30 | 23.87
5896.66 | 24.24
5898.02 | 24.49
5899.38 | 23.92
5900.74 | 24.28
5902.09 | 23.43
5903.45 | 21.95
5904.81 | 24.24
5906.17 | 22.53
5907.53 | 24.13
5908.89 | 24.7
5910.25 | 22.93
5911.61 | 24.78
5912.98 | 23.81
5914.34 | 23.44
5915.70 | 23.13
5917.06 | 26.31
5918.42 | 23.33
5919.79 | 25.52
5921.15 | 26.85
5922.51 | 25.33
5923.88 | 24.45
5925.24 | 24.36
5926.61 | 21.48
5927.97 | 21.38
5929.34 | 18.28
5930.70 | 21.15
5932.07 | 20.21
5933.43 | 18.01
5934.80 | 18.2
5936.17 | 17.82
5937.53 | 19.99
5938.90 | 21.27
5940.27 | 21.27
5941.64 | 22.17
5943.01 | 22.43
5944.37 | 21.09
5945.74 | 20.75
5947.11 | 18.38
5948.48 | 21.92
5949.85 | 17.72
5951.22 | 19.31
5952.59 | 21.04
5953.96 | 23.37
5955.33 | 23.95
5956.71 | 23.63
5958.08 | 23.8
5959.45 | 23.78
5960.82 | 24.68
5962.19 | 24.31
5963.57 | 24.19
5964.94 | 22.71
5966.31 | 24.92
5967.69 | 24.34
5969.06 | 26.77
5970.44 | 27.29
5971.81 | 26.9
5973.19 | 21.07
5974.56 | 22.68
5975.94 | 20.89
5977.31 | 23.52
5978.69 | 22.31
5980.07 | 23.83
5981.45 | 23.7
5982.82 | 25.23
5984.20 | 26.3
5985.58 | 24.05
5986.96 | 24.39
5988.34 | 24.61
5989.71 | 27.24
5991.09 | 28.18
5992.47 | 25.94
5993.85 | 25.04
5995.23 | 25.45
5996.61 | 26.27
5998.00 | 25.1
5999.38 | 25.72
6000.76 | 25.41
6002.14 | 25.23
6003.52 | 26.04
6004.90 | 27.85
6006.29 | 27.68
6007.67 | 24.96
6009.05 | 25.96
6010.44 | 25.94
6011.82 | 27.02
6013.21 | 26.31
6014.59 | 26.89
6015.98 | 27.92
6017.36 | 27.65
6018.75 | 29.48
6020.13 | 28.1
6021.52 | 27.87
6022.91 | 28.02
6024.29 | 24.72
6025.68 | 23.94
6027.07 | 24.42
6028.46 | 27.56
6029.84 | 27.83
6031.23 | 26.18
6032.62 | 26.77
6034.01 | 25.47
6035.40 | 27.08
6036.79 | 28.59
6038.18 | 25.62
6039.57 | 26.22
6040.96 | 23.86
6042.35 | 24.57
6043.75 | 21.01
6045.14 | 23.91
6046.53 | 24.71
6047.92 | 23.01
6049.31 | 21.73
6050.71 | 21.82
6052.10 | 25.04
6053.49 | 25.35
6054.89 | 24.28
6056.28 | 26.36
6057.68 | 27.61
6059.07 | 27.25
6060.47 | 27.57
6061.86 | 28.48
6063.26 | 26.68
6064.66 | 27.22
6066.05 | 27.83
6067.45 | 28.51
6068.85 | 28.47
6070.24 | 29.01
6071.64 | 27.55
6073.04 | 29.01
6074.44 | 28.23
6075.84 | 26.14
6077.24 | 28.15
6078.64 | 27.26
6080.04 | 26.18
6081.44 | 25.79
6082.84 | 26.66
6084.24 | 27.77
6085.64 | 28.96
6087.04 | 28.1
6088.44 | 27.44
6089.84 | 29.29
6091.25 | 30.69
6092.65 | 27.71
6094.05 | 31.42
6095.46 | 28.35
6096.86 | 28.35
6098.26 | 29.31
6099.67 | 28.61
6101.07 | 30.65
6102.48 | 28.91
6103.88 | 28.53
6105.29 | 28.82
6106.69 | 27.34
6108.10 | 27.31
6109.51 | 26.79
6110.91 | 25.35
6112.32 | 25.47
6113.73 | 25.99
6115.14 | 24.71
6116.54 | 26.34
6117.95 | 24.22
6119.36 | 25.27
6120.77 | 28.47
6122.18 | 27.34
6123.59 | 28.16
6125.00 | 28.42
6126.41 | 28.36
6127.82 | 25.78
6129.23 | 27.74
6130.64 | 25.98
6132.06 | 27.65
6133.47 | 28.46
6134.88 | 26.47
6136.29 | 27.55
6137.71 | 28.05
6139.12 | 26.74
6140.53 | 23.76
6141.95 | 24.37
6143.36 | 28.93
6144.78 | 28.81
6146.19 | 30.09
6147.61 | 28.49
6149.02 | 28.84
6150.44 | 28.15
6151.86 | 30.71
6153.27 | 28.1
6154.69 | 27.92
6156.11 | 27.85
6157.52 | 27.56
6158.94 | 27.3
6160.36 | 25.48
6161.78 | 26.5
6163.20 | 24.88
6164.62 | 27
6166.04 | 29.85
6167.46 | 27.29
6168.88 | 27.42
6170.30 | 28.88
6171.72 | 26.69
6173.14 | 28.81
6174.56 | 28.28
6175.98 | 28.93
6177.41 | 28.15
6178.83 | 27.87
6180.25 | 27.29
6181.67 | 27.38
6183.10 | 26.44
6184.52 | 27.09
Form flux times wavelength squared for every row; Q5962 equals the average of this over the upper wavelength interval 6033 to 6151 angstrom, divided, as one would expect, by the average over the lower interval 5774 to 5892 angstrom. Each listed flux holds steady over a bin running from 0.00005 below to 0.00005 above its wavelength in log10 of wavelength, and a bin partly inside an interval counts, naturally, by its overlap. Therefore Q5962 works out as 1.16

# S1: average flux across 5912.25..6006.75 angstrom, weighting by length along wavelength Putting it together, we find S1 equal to 23.5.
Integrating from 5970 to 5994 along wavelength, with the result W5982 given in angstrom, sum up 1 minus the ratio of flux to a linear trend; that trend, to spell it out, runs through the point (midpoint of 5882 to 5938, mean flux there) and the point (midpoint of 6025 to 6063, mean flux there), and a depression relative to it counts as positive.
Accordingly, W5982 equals -0.2 angstrom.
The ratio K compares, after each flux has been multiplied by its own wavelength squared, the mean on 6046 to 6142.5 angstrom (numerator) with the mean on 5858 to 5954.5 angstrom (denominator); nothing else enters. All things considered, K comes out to 1.25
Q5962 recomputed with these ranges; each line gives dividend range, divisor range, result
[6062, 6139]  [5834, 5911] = 1.22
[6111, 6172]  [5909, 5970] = 1.29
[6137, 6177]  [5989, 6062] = 1.11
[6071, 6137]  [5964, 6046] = 1.11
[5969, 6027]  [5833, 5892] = 1.08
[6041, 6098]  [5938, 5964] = 1.27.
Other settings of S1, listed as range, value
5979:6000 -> 25.3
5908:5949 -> 22.2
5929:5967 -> 21.5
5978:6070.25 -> 26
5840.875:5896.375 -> 24.5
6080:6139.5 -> 27.6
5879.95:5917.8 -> 24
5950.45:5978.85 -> 23.6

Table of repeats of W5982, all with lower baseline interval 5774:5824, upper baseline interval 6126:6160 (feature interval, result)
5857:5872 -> 0.8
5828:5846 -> -0.2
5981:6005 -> 1.1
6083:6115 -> -0.9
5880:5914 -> 3.2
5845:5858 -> 1.0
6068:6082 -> -0.2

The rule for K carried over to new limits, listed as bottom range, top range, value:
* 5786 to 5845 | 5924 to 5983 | 0.89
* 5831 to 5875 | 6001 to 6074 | 1.11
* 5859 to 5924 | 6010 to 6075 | 1.14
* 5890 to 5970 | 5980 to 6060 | 1.16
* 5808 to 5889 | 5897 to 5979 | 0.93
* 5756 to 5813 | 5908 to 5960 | 0.91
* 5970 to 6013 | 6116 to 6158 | 1.14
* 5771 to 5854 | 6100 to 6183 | 1.19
